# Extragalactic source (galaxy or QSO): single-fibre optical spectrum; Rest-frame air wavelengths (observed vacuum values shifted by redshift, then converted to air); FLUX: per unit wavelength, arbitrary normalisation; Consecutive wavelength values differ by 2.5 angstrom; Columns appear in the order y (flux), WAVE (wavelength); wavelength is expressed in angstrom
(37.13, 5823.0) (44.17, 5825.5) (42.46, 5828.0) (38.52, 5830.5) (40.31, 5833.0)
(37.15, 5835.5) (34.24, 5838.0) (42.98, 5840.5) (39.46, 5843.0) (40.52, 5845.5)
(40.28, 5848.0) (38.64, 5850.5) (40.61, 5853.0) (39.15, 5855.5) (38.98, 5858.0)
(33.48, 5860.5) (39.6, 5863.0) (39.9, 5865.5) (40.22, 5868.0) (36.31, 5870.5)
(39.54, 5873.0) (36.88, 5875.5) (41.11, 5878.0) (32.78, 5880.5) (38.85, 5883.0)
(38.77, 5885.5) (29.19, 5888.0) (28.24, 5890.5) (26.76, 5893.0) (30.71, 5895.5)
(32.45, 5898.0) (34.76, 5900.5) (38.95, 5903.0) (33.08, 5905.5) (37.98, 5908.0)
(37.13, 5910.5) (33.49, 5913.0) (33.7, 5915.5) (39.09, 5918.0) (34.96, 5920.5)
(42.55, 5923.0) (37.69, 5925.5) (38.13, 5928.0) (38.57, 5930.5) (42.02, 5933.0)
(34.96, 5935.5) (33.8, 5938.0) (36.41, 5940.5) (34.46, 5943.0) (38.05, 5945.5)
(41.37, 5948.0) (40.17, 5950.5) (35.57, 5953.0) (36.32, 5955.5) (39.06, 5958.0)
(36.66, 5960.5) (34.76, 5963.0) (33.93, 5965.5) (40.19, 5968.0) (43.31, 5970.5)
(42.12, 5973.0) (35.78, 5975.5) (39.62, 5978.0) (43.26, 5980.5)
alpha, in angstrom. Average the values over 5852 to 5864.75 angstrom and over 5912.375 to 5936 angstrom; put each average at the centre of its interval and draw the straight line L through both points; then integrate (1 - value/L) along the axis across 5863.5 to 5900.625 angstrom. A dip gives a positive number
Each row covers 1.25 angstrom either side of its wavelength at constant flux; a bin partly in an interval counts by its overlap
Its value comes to 2.9 angstrom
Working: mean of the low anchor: 38.4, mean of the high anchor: 37.7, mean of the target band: 35.2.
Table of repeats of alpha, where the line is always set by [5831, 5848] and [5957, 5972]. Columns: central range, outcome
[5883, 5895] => 2.2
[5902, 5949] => 1.5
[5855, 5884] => 0.6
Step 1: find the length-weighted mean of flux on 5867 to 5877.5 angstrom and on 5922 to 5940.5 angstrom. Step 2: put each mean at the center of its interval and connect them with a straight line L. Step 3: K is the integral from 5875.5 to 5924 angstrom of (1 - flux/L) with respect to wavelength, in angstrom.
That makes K 4.1 angstrom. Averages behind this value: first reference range 38.4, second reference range 38.1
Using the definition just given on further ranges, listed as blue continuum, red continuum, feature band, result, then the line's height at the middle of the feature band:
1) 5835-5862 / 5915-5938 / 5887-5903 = 3.0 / 38.2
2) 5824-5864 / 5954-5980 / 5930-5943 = 0.6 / 38.6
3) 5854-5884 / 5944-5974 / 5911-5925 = 0.5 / 38.3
